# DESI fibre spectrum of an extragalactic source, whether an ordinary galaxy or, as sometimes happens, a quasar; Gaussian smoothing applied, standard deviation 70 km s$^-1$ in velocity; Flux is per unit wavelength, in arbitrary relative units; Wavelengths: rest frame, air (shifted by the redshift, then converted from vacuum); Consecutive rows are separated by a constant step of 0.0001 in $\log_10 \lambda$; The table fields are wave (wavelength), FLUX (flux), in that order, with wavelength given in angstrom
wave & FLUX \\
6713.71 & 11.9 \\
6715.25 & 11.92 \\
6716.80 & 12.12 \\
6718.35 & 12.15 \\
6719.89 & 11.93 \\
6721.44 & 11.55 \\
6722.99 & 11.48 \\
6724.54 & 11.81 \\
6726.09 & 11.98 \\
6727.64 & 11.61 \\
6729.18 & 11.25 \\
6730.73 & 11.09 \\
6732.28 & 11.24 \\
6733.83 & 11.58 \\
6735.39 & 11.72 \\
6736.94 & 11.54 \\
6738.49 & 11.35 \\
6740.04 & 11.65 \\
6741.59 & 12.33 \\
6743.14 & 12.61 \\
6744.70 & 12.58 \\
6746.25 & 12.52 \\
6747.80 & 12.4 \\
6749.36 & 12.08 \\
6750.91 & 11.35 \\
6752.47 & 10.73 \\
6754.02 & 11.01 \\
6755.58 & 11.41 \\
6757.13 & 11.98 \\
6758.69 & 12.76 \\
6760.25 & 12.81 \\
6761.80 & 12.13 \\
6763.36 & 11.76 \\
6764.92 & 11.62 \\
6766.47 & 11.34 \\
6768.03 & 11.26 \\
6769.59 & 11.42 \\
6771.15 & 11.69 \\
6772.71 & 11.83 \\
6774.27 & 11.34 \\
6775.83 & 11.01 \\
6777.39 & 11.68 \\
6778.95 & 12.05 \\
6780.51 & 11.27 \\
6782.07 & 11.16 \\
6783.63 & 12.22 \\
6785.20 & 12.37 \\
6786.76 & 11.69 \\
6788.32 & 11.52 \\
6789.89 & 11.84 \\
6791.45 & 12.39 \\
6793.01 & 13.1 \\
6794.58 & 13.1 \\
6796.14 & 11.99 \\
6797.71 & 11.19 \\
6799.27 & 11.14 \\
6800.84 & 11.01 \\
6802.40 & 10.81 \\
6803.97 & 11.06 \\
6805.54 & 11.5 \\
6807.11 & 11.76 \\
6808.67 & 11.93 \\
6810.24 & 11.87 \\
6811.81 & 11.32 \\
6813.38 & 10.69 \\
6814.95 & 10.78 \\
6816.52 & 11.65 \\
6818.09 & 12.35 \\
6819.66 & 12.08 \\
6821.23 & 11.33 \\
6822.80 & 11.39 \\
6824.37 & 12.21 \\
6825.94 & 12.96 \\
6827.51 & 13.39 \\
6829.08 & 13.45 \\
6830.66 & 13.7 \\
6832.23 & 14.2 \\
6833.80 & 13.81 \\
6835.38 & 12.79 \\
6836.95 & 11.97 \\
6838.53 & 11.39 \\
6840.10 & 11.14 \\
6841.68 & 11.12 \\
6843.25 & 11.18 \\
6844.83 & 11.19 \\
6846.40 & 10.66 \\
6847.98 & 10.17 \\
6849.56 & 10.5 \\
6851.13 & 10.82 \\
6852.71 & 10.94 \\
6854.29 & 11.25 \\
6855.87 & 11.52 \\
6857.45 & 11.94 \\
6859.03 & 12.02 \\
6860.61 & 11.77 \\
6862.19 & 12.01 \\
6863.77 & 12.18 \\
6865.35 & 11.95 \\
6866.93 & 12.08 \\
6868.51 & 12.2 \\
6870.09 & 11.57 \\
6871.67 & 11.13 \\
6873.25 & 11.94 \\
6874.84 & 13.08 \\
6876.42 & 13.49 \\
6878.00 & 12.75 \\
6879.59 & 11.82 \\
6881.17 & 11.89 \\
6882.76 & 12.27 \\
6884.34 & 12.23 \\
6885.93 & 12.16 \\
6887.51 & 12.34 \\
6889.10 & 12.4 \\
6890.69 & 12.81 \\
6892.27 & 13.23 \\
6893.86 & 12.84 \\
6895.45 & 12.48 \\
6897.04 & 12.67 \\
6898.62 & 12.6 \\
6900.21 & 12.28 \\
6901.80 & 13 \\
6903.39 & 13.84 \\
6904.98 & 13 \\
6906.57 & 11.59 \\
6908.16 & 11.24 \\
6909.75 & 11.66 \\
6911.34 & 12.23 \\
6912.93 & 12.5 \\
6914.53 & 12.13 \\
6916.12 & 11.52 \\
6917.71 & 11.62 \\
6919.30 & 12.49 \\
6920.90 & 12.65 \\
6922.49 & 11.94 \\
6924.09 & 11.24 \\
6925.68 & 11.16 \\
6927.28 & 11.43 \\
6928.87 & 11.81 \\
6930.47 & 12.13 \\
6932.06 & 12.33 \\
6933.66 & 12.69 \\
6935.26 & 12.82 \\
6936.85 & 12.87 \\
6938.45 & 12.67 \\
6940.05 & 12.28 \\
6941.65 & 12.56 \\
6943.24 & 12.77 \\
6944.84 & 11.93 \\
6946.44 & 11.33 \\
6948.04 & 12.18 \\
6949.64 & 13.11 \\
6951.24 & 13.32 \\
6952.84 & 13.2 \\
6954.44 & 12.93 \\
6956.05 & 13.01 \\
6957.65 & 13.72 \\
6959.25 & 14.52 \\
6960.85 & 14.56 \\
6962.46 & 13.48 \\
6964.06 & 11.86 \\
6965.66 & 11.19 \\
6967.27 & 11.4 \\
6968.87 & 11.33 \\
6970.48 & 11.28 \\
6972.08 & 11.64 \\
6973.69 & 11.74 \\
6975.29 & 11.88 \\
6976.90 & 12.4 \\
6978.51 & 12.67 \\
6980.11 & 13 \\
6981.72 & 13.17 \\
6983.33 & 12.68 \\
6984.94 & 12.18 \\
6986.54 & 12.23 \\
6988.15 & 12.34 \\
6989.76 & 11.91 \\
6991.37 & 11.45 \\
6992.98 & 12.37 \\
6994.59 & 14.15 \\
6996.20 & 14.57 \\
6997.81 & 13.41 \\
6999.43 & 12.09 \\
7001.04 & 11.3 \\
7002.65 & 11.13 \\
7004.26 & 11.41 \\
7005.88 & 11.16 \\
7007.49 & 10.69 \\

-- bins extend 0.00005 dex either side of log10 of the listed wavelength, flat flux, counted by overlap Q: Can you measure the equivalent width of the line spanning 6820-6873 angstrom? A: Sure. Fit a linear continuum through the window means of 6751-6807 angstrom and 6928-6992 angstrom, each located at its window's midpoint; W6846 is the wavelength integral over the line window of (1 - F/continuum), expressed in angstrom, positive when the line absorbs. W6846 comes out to 0.43 angstrom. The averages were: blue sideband 11.7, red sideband 12.5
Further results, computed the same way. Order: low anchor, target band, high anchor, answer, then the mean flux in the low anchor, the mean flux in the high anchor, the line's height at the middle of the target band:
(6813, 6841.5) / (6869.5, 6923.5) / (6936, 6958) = 0.8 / 12.3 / 12.7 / 12.5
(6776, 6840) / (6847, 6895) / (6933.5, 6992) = 0.9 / 12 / 12.5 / 12.2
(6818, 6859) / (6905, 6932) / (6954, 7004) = 0.8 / 11.9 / 12.5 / 12.2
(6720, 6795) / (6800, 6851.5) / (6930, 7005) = 1.1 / 11.8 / 12.5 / 12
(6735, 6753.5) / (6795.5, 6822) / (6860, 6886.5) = 1.3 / 11.9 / 12.2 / 12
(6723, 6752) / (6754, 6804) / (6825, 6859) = 0.4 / 11.8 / 11.9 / 11.8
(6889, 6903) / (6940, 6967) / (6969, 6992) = -1.0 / 12.8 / 12.2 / 12.4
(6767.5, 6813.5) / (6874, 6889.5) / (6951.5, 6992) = -0.5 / 11.7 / 12.5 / 12.1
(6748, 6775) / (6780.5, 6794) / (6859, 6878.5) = -0.2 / 11.7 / 12.2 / 11.8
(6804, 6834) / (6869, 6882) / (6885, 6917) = 0.1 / 12.2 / 12.4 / 12.3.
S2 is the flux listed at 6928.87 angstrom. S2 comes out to 11.81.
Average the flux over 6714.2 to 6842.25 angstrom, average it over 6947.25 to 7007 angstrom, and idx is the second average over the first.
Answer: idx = 1.1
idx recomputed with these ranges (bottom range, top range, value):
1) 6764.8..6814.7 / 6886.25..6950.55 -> 1.06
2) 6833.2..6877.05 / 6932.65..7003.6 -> 1.07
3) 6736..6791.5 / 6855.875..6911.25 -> 1.04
